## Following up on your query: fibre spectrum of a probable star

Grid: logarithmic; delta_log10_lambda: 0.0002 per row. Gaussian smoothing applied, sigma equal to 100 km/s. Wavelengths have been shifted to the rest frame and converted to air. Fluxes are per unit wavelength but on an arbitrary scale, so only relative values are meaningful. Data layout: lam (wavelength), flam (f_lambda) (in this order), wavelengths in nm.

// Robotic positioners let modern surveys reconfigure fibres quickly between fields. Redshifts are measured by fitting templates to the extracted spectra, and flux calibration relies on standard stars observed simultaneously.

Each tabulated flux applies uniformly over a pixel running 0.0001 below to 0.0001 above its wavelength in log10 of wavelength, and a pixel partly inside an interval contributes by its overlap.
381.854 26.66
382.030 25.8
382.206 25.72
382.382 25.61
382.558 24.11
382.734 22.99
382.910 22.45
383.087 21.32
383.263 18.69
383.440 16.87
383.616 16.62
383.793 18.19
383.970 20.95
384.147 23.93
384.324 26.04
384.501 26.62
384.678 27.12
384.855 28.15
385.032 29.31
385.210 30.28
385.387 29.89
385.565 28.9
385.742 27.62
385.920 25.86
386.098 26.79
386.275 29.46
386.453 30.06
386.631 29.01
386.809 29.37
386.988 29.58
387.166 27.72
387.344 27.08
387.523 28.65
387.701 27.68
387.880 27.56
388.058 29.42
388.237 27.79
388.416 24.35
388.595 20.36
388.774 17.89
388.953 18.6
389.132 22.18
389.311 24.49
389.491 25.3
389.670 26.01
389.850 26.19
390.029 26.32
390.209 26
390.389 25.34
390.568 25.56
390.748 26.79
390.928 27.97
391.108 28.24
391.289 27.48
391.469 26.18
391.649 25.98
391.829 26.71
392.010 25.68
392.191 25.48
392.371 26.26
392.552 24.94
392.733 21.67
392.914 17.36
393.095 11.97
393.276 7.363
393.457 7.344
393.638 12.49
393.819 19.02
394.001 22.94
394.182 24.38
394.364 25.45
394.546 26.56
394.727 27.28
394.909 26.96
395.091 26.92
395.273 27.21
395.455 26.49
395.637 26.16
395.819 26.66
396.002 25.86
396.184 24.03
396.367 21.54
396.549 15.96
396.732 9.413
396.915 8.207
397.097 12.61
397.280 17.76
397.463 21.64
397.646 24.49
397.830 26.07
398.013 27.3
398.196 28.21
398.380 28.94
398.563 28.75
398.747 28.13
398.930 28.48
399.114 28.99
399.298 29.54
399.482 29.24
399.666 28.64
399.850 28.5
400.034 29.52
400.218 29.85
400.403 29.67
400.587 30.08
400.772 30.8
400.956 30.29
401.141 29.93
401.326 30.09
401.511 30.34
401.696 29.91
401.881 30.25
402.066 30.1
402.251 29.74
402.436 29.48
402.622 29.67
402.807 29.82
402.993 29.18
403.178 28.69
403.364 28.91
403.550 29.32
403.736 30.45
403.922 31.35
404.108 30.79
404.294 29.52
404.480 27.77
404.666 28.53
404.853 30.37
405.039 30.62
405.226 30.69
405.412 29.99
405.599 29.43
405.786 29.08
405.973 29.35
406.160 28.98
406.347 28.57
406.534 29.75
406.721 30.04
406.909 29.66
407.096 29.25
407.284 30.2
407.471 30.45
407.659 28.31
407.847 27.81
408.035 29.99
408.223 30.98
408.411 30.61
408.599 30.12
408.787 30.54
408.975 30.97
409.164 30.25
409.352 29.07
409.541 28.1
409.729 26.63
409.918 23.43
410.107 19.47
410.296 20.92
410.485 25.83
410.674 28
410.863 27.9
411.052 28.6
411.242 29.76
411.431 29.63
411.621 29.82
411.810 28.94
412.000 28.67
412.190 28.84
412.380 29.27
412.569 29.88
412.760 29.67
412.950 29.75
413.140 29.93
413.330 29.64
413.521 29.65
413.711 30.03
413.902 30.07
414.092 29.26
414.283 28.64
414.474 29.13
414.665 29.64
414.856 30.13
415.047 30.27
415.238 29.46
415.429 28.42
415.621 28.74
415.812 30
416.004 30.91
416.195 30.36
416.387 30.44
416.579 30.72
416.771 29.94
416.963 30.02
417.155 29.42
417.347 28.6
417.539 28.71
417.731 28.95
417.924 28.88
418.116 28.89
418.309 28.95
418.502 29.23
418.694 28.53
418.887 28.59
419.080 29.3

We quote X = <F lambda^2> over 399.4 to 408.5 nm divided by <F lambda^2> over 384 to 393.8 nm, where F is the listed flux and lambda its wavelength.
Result 1.3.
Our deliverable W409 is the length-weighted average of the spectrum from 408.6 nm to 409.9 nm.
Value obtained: 29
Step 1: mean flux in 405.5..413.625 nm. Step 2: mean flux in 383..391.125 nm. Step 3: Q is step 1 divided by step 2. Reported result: 1.12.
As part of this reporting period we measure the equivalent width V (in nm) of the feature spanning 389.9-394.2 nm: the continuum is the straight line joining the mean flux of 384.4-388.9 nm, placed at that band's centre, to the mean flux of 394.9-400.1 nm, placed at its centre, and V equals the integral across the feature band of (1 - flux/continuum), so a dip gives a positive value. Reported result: 0.59 nm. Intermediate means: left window 27.4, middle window 22.5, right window 24.5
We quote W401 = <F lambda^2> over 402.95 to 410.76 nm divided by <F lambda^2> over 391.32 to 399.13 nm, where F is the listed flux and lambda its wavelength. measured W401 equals 1.35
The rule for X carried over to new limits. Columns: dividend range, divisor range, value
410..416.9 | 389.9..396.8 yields 1.38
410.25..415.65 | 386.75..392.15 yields 1.26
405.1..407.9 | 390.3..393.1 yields 1.27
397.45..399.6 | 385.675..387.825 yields 1.04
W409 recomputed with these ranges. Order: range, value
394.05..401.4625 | 25.7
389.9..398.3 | 22.7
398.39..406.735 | 29.6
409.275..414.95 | 28.3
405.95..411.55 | 28.4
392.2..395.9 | 21.9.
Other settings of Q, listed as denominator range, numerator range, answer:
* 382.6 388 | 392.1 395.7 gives 0.84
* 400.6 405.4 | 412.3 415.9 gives 0.99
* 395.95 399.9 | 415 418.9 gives 1.24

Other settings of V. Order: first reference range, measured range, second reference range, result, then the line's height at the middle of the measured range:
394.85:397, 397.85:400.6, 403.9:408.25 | -0.48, 24.5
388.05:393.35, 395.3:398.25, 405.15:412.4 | 0.46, 25.4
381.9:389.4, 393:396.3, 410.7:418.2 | 0.58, 26.6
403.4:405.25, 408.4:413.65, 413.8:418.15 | 0.24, 29.7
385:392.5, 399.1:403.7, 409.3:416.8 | -0.33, 27.7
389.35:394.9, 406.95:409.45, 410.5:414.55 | -0.17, 28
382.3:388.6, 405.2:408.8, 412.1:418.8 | -0.15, 28.5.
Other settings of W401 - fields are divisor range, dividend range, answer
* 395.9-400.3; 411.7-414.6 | 1.31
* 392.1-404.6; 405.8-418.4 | 1.22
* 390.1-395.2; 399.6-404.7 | 1.35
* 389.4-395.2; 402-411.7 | 1.33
